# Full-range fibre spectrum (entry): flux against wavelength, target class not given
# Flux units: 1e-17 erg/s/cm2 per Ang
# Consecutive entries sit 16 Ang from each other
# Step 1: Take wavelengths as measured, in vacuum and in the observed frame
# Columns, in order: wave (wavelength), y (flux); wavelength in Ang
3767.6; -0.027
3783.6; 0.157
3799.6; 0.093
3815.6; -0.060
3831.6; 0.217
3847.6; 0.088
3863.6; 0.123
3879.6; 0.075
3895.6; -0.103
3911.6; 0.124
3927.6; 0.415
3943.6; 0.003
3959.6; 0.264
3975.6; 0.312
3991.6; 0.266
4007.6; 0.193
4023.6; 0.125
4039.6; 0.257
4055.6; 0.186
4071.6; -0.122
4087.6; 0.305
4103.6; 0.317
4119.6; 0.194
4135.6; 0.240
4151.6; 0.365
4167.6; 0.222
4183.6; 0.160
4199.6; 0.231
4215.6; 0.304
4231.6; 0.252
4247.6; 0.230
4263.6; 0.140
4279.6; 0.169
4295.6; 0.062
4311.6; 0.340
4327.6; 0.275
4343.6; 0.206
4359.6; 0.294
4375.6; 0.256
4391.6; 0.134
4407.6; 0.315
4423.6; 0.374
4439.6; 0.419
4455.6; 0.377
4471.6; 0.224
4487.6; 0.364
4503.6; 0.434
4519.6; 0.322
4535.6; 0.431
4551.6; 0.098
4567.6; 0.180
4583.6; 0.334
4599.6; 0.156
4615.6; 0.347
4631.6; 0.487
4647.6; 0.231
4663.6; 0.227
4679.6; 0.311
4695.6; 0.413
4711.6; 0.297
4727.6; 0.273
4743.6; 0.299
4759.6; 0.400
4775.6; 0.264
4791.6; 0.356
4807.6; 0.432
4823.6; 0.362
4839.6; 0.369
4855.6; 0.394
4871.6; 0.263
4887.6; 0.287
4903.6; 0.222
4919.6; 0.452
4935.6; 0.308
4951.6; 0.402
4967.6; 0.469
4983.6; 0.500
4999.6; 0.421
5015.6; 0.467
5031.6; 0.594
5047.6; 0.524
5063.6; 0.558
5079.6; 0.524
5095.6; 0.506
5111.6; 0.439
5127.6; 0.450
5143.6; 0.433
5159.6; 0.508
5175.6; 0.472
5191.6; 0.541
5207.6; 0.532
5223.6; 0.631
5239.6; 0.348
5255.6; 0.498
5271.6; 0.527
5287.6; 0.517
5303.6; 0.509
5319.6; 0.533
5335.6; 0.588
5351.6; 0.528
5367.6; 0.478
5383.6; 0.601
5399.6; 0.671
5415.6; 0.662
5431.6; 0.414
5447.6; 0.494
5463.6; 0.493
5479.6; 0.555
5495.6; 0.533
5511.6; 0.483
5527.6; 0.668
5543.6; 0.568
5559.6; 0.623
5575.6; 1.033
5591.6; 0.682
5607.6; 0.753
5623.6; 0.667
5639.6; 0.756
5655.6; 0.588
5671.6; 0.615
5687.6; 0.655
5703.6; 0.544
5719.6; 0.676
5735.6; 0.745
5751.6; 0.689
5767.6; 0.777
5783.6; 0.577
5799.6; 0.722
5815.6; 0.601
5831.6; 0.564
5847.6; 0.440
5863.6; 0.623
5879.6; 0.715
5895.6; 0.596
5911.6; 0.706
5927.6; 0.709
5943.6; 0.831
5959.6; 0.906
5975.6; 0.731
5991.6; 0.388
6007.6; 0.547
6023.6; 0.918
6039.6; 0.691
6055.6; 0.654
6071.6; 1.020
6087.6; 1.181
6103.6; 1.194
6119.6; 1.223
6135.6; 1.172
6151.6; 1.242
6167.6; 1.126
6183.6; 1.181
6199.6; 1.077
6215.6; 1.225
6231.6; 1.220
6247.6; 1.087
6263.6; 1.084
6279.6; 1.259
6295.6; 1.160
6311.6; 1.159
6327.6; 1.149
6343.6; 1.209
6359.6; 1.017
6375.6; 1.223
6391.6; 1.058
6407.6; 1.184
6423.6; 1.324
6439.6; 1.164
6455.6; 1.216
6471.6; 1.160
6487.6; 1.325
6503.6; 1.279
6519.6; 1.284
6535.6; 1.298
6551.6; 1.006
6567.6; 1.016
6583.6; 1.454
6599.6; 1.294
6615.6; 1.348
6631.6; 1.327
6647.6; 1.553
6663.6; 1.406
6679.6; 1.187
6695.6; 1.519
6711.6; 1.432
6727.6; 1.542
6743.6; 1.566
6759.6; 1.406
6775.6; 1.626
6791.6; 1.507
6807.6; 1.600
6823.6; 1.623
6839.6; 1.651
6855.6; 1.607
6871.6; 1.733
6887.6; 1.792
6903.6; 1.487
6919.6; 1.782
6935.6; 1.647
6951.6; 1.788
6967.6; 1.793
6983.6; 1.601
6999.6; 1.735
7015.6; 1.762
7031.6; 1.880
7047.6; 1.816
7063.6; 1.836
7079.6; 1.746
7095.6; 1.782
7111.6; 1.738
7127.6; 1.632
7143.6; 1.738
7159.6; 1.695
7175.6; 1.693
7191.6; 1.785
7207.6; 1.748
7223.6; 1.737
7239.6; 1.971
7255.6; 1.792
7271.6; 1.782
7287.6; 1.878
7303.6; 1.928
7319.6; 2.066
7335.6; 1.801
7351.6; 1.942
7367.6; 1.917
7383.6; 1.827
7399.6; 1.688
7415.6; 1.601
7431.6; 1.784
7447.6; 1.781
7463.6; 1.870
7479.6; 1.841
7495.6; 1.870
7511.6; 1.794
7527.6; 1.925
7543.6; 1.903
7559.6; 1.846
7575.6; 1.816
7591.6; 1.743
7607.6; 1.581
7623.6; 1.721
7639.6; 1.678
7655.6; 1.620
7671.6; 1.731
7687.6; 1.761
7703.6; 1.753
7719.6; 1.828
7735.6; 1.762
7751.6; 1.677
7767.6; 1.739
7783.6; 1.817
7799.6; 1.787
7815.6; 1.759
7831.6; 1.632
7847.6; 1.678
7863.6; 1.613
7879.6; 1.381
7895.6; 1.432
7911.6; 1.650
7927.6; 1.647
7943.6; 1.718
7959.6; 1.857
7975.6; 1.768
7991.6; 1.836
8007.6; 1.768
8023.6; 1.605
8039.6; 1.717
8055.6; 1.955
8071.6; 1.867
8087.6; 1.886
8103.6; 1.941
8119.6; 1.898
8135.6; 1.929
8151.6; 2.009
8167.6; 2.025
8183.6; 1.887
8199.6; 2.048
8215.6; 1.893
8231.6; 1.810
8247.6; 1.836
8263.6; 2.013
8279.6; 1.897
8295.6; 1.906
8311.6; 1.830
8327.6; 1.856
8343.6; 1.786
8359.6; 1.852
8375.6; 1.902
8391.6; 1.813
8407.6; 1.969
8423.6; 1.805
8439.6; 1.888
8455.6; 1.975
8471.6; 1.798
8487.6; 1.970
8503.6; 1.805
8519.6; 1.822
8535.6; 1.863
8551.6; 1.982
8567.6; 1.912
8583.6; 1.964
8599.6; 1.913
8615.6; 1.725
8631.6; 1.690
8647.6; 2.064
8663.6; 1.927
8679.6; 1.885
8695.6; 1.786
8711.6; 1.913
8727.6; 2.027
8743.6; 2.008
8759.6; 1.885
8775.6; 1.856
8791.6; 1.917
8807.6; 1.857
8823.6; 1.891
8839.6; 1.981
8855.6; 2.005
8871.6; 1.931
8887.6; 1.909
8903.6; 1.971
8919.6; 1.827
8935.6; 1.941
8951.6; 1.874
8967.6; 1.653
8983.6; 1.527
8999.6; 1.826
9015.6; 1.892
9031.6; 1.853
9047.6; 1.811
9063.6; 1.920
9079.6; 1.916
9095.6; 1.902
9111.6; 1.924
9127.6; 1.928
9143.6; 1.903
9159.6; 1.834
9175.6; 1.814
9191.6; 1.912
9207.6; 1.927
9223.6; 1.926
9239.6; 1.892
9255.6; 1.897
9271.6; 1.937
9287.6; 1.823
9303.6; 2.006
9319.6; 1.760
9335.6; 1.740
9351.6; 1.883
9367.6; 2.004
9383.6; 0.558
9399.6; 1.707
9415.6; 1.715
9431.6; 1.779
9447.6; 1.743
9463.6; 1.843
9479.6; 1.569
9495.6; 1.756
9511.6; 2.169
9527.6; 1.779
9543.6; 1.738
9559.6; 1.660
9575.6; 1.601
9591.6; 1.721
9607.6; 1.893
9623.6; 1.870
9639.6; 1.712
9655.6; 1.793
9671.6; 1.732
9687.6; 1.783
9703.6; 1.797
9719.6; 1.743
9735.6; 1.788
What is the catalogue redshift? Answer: 0.523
